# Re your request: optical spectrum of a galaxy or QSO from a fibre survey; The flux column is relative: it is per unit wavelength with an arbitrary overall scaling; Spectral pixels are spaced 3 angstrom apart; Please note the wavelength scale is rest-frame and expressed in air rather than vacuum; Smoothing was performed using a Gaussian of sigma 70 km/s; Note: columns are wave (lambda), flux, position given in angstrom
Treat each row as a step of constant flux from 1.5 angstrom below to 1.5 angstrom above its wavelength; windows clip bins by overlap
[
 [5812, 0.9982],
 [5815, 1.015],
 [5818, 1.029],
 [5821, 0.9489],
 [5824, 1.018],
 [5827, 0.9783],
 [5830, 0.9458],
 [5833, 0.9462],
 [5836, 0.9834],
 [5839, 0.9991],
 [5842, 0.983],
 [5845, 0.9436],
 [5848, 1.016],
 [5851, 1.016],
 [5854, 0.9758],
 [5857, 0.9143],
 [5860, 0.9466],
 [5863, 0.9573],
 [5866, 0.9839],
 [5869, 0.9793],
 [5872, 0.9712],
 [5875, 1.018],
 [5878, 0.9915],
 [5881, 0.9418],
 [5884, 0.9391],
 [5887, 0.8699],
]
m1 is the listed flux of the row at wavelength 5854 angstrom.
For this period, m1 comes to 0.9758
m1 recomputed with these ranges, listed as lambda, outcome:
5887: 0.8699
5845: 0.9436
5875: 1.018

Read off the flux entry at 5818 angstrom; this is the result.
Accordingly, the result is 1.029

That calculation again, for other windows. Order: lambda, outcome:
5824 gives 1.018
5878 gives 0.9915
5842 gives 0.983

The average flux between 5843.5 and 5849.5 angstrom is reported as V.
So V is 0.98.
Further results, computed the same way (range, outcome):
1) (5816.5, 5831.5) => 0.984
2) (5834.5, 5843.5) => 0.988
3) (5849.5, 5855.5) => 0.996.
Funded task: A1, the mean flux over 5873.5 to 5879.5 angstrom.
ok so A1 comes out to 1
